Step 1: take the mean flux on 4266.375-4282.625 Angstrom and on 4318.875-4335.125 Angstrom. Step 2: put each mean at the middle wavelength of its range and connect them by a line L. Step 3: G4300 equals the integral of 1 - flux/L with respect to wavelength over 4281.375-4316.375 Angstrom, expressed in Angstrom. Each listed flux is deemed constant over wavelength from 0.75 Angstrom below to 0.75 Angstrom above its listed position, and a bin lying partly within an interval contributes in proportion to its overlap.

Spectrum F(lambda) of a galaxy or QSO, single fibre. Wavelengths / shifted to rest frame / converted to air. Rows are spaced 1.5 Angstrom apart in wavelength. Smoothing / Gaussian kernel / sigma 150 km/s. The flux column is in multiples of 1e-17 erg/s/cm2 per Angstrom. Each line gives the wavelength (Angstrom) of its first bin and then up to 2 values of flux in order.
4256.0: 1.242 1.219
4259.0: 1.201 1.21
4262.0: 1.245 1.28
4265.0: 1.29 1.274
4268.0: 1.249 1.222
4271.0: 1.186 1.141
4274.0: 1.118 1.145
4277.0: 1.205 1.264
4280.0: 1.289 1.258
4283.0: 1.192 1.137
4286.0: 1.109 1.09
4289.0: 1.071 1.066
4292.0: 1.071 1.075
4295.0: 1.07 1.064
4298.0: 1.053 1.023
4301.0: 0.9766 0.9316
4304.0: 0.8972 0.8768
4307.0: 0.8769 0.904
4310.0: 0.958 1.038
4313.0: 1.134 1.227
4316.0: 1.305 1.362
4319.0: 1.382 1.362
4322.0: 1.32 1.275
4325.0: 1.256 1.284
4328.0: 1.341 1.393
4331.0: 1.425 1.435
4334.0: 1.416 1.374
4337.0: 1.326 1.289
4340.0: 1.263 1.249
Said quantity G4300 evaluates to 6.12 Angstrom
